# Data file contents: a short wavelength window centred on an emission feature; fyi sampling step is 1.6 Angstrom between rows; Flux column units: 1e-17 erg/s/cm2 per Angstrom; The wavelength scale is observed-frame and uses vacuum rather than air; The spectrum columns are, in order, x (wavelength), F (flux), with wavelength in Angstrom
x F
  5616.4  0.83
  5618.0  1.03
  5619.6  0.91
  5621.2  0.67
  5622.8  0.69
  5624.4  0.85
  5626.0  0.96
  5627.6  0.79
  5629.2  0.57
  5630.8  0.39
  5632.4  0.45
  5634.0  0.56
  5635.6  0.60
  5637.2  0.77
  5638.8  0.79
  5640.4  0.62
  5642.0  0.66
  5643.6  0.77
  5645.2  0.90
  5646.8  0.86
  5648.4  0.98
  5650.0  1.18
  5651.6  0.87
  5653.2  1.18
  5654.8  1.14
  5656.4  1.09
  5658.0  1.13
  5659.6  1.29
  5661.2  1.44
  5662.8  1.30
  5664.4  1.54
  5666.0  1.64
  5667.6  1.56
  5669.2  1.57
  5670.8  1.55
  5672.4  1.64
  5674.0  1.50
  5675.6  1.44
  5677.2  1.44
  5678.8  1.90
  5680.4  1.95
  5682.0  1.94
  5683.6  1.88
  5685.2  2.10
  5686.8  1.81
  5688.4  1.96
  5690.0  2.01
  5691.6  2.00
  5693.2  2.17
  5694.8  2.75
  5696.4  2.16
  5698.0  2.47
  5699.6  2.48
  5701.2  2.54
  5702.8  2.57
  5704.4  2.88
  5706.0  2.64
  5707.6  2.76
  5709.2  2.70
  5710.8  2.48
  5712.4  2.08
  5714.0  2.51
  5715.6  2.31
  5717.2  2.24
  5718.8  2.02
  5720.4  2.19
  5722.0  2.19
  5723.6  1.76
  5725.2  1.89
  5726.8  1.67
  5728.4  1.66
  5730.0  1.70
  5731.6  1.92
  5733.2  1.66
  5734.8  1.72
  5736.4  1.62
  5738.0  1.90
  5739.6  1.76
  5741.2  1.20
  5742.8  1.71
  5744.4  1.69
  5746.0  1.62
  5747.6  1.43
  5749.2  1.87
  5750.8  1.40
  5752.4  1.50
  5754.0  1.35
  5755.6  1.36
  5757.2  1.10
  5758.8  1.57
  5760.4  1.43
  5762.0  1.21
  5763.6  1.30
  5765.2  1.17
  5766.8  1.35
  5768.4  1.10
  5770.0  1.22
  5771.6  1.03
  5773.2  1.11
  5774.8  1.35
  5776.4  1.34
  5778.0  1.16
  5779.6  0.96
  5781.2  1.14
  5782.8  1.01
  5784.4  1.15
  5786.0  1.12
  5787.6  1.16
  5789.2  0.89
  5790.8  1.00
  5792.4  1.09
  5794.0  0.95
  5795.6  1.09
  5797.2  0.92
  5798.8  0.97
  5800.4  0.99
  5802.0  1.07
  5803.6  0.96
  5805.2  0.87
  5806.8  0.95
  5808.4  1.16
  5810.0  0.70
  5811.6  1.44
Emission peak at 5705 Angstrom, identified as C IV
